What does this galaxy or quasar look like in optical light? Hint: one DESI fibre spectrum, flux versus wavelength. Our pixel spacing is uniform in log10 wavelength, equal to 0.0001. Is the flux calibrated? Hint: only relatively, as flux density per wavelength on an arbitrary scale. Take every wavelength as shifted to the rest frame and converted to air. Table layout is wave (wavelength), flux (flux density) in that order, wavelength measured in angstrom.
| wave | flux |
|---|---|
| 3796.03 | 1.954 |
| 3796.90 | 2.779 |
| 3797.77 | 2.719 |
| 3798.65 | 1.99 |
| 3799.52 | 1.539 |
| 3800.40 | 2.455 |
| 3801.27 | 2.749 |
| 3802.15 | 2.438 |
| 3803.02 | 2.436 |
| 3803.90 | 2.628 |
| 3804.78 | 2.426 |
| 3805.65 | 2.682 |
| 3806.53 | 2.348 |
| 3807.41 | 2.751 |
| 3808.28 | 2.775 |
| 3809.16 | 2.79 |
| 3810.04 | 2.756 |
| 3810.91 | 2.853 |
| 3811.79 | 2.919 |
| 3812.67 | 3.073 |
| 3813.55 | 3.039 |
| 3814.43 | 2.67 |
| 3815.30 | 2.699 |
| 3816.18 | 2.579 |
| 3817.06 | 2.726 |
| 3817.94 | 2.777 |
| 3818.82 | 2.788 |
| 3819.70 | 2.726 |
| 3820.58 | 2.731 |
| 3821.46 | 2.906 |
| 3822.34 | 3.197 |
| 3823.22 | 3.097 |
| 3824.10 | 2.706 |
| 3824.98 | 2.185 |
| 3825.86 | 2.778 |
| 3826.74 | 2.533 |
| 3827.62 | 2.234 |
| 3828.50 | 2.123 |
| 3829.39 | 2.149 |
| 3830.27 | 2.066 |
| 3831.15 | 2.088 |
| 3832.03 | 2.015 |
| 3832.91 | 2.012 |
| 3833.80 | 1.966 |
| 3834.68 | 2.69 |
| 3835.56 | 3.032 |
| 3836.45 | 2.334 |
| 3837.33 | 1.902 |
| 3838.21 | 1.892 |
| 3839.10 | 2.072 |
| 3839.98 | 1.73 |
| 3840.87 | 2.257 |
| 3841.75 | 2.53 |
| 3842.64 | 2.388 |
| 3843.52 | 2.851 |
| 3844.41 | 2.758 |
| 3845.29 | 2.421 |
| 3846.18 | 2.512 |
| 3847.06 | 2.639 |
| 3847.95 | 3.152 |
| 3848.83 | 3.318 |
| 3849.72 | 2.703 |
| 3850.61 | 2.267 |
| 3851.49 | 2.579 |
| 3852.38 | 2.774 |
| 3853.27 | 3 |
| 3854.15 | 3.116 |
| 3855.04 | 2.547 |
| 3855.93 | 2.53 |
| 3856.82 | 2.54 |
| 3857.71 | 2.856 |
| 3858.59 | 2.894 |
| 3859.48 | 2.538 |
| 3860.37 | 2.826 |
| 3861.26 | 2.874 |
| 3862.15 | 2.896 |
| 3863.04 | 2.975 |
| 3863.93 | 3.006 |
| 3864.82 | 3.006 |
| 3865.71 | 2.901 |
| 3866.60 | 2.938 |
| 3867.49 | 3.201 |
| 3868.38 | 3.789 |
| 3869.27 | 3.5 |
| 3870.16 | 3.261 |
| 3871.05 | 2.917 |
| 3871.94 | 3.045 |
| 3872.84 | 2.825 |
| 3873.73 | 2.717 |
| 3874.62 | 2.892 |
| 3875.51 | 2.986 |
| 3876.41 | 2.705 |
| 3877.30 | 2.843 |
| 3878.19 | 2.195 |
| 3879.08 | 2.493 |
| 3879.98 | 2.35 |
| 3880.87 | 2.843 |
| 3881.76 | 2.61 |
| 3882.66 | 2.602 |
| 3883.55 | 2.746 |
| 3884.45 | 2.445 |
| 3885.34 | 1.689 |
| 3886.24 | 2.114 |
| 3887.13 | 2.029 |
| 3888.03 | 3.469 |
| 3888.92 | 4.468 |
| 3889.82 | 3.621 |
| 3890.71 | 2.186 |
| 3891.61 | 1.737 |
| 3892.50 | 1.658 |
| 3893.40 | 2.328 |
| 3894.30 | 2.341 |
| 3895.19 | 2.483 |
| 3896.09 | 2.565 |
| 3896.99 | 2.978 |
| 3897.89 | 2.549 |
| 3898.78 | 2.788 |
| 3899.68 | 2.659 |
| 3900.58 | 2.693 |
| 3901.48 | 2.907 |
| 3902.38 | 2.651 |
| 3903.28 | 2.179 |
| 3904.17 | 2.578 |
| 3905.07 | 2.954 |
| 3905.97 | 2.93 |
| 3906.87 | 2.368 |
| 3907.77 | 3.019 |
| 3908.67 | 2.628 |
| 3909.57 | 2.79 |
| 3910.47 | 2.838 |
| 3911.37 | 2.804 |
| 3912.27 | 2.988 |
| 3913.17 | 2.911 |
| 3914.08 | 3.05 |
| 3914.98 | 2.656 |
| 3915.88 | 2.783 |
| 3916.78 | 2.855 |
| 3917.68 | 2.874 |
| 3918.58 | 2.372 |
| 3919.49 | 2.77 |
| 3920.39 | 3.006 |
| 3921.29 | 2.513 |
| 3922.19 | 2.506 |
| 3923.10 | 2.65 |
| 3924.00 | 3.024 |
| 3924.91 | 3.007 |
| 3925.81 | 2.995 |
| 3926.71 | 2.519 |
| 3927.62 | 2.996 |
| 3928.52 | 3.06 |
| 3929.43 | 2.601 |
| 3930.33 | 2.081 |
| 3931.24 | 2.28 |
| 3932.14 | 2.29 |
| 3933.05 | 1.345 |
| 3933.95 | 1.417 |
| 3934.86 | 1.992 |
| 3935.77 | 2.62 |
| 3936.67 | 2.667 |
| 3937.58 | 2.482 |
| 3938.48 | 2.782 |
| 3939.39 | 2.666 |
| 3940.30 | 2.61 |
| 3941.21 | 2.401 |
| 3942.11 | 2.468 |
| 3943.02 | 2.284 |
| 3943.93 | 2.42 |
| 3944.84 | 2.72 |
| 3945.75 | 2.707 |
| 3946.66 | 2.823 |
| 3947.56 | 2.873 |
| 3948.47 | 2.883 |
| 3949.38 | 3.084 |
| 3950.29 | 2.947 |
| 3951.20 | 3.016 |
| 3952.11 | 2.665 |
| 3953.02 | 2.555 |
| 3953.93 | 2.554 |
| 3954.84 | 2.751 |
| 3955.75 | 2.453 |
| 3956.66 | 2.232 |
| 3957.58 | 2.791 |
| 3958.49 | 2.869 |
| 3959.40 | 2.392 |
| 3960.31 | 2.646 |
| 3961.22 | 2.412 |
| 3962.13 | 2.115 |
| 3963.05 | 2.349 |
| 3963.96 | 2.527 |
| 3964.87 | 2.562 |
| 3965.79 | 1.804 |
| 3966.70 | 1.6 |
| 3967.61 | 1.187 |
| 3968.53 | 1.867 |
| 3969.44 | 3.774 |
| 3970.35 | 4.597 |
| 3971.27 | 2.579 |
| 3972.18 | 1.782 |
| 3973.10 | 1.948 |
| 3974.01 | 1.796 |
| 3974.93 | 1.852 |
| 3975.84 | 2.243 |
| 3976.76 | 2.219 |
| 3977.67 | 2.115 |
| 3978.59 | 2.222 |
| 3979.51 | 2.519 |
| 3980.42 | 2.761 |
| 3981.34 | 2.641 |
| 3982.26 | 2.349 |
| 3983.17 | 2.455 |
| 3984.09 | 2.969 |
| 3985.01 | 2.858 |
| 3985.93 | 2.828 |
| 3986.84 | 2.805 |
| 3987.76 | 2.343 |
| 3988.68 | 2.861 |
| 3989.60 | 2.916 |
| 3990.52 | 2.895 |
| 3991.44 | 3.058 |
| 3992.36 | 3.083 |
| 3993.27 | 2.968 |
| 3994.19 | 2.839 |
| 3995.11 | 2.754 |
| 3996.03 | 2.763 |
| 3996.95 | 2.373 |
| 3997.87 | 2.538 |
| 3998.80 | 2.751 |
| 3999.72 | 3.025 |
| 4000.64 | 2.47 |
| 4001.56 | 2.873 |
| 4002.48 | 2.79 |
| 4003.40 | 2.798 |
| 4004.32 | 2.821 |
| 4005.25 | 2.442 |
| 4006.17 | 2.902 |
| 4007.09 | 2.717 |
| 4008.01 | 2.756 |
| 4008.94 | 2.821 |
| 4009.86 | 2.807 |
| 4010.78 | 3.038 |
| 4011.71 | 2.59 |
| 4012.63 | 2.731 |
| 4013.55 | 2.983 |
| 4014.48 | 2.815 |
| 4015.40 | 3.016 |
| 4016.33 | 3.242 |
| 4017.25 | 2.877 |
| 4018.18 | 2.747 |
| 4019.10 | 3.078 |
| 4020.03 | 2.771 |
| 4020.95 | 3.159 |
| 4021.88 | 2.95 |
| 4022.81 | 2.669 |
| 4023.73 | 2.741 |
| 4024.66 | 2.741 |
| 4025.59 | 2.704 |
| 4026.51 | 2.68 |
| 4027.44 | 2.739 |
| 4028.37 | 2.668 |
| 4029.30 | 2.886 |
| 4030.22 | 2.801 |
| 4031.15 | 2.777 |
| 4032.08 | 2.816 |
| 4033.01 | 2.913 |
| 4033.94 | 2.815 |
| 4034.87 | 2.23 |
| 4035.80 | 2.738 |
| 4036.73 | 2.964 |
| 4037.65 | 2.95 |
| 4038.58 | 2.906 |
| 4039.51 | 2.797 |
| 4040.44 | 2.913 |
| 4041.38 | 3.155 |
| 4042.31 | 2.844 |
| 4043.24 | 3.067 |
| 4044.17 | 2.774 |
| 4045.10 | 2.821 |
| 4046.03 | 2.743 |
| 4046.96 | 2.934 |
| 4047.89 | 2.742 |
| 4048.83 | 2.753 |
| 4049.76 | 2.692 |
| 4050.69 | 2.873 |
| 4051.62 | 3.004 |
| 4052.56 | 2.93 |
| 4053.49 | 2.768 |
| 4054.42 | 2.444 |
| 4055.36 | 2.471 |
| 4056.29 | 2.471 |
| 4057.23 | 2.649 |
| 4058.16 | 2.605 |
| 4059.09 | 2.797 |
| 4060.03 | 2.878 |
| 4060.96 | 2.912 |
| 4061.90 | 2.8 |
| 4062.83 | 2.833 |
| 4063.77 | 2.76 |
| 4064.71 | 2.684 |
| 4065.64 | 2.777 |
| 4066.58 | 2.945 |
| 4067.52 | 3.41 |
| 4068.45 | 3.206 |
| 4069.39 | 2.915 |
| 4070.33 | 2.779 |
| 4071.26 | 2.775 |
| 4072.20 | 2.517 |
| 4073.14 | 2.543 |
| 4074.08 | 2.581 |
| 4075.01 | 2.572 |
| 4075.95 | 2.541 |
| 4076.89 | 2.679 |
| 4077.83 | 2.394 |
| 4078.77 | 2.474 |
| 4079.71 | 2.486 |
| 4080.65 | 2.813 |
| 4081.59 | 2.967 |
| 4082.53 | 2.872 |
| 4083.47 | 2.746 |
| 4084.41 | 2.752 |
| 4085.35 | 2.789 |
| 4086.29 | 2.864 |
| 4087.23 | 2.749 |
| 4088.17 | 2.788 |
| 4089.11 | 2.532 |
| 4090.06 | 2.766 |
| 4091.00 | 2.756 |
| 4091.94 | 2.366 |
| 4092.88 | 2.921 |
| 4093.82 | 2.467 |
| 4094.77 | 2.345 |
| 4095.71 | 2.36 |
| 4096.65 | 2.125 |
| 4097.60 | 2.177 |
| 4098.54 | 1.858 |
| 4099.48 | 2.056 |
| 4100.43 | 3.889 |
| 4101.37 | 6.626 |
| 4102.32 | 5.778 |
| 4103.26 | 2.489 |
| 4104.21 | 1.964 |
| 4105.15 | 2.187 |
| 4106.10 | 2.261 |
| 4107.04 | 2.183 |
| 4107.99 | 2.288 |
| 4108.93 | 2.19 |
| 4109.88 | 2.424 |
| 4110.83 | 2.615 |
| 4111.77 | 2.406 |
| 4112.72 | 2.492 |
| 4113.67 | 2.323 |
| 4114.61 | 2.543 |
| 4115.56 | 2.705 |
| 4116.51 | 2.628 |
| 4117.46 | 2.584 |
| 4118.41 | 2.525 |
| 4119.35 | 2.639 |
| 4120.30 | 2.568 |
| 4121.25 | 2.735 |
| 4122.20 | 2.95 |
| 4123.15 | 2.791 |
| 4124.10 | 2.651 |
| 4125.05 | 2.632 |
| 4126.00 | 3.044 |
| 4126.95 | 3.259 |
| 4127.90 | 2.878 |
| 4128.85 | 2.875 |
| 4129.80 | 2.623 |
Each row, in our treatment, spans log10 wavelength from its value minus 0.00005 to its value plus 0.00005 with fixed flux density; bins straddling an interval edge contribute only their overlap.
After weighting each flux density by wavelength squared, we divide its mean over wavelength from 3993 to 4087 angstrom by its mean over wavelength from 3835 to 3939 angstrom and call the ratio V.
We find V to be 1.1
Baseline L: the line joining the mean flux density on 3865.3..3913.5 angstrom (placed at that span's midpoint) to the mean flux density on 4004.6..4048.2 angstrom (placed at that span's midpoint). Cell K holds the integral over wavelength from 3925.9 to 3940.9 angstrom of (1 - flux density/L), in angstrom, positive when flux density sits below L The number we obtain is 1.9 angstrom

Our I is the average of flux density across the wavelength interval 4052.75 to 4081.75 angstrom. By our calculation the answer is 2.72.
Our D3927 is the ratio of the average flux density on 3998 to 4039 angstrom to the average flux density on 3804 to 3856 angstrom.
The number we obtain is 1.09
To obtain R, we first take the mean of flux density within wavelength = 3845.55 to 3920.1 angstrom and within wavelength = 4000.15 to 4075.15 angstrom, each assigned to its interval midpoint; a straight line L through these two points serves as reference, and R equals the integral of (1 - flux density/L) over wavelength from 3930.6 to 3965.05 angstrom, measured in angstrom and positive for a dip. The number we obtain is 3.23 angstrom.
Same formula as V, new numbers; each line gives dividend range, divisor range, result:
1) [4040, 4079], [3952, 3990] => 1.17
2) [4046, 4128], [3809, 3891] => 1.15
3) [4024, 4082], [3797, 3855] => 1.22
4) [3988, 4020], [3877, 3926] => 1.11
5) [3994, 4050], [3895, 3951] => 1.11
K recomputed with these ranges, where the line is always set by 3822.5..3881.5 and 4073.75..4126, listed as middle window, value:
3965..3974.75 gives 1.4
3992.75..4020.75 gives -1.4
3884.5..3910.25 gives 0.4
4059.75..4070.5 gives -0.9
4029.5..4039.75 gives -0.4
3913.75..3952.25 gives 0.6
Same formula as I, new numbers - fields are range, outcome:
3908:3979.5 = 2.55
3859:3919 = 2.75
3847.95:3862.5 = 2.78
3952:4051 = 2.68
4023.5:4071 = 2.81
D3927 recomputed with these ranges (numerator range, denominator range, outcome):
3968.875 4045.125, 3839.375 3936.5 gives 1.03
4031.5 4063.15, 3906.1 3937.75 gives 1.06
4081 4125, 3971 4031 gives 1.01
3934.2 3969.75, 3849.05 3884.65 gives 0.89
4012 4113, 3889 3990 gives 1.08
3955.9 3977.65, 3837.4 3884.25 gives 0.86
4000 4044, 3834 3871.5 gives 1.03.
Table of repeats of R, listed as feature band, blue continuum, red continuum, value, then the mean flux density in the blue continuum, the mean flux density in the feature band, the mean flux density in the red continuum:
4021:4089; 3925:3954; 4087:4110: -2.0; 2.56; 2.78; 2.75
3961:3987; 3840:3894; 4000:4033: 3.7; 2.74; 2.4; 2.81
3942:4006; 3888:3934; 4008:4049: 3.9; 2.67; 2.59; 2.84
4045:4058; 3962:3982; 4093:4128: -0.9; 2.32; 2.73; 2.72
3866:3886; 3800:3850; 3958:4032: -1.6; 2.56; 2.79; 2.66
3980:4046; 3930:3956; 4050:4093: -4.2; 2.51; 2.8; 2.74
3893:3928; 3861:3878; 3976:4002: 1.9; 3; 2.73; 2.68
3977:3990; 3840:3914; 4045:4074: 0.7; 2.73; 2.61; 2.78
